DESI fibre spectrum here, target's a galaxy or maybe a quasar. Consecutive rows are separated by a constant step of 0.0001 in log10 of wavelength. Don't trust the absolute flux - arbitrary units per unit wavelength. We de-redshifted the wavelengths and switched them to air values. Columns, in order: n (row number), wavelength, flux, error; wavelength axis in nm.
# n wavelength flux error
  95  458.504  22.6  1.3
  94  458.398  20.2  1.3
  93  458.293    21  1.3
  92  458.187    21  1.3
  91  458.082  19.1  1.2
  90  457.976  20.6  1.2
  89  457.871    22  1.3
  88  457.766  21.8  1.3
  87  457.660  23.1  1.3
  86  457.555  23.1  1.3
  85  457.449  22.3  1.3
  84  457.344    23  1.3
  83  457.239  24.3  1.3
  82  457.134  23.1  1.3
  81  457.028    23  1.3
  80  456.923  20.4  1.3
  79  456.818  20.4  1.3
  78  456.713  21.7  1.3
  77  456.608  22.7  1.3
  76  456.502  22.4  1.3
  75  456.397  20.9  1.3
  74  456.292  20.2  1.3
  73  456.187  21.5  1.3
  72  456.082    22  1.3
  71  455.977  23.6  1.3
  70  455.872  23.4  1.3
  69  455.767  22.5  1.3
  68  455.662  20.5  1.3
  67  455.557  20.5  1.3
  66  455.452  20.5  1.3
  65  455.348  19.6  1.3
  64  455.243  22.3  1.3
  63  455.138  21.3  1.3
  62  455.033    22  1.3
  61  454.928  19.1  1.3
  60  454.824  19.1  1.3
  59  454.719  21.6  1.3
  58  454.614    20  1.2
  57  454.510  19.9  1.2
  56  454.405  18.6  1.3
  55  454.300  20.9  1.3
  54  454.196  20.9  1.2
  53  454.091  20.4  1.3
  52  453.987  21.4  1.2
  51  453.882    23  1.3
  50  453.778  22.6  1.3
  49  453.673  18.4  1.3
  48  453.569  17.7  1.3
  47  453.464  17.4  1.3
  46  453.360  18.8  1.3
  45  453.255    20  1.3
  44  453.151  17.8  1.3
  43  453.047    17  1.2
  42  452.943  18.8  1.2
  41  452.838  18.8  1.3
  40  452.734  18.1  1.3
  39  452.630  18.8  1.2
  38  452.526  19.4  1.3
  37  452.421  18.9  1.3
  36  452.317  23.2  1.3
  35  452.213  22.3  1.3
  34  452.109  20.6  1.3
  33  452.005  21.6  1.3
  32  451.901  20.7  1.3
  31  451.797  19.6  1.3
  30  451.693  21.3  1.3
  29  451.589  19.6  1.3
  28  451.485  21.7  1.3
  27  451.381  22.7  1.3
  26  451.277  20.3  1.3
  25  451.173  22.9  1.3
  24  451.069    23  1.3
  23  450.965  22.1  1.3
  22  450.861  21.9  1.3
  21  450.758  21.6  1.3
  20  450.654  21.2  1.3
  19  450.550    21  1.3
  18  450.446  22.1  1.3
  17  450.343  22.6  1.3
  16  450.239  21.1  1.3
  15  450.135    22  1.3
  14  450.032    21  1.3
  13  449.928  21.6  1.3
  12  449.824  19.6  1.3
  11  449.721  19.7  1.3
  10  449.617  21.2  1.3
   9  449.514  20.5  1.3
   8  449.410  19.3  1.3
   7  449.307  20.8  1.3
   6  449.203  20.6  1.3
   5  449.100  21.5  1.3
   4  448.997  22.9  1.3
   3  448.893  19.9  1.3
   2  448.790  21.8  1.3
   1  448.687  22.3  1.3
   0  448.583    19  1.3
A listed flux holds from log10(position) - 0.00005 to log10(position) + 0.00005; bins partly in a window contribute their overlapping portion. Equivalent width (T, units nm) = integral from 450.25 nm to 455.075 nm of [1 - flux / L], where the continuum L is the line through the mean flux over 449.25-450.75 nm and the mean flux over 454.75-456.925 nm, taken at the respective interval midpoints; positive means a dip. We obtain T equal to 0.15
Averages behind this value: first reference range 21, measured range 20.5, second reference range 21.3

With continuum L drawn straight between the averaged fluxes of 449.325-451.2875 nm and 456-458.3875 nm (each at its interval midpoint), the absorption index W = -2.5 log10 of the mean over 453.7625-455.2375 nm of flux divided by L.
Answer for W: 0.04 mag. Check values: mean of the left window 21.3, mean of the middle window 20.8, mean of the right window 21.8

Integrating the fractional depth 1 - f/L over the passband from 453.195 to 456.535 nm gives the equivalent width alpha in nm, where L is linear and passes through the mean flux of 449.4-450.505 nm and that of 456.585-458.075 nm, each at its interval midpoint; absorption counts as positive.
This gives 0.165 nm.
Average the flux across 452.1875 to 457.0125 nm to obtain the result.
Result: 20.5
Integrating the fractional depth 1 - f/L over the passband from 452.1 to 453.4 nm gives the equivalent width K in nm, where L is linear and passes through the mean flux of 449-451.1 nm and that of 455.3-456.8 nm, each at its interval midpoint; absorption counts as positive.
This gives 0.12 nm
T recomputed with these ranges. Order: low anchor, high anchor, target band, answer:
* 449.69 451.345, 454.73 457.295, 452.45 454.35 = 0.18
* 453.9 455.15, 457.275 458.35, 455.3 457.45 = -0.06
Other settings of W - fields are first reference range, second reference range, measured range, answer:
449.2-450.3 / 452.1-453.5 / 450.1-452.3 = -0.080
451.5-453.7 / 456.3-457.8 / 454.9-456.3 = -0.004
